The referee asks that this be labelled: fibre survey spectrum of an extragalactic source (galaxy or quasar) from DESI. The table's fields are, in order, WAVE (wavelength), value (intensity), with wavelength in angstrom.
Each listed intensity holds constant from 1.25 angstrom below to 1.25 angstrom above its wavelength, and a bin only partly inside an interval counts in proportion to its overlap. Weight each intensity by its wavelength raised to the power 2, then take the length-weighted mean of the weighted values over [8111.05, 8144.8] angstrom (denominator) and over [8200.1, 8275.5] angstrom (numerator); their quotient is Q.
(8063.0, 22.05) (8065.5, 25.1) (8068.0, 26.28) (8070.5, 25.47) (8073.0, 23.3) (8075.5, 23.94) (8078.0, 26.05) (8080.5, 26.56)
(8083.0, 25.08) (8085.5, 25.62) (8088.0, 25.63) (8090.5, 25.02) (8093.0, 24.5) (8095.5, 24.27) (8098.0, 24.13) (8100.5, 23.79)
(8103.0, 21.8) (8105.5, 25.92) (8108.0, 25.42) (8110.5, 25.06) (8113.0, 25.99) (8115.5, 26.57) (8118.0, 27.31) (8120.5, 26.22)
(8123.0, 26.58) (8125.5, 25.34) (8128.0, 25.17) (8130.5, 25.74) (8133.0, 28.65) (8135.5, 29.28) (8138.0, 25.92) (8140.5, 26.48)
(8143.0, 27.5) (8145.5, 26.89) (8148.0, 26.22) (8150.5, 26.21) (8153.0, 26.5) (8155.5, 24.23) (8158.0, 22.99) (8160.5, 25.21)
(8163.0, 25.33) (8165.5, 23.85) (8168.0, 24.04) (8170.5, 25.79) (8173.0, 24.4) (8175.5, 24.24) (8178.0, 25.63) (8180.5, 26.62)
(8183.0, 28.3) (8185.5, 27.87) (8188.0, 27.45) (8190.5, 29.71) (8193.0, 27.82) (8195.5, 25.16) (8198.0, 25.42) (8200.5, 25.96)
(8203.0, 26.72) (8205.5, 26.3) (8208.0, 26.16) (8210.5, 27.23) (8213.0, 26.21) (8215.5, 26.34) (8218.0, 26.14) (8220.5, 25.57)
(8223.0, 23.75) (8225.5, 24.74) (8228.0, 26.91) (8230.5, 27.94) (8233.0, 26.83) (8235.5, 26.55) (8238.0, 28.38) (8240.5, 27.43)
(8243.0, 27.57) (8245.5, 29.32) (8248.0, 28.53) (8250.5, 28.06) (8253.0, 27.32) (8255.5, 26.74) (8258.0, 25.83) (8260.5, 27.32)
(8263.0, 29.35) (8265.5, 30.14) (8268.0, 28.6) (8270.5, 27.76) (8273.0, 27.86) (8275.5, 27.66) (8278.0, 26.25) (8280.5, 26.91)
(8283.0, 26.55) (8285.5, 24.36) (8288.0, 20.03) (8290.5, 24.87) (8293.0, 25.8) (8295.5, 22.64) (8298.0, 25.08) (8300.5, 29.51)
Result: 1.05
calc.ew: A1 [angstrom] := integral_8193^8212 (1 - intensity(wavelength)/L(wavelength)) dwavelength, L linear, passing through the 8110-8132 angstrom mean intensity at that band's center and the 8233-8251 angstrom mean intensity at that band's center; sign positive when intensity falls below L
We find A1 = 0.7 angstrom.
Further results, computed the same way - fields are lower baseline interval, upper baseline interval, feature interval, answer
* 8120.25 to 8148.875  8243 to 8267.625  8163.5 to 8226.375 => 3.0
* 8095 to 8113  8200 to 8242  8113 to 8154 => -2.8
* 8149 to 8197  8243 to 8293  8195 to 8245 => 0.0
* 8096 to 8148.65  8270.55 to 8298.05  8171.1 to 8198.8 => -0.9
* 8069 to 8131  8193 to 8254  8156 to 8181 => 1.3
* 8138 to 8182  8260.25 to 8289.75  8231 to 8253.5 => -1.1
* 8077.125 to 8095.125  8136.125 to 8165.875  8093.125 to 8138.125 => -0.2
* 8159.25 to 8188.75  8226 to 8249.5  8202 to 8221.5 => 0.4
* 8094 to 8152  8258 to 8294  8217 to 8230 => 0.4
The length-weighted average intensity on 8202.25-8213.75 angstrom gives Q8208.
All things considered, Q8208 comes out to 26.5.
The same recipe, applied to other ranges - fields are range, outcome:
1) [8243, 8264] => 27.8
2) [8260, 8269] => 29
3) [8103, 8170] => 25.9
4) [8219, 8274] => 27.4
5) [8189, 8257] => 26.8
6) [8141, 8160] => 25.8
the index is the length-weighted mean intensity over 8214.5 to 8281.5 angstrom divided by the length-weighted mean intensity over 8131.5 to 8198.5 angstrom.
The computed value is 1.04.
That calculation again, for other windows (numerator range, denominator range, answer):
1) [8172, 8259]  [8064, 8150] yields 1.04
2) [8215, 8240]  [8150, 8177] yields 1.06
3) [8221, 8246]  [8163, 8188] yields 1.04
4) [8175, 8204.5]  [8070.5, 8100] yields 1.08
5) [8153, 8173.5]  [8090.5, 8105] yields 1.03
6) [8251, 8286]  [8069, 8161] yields 1.07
